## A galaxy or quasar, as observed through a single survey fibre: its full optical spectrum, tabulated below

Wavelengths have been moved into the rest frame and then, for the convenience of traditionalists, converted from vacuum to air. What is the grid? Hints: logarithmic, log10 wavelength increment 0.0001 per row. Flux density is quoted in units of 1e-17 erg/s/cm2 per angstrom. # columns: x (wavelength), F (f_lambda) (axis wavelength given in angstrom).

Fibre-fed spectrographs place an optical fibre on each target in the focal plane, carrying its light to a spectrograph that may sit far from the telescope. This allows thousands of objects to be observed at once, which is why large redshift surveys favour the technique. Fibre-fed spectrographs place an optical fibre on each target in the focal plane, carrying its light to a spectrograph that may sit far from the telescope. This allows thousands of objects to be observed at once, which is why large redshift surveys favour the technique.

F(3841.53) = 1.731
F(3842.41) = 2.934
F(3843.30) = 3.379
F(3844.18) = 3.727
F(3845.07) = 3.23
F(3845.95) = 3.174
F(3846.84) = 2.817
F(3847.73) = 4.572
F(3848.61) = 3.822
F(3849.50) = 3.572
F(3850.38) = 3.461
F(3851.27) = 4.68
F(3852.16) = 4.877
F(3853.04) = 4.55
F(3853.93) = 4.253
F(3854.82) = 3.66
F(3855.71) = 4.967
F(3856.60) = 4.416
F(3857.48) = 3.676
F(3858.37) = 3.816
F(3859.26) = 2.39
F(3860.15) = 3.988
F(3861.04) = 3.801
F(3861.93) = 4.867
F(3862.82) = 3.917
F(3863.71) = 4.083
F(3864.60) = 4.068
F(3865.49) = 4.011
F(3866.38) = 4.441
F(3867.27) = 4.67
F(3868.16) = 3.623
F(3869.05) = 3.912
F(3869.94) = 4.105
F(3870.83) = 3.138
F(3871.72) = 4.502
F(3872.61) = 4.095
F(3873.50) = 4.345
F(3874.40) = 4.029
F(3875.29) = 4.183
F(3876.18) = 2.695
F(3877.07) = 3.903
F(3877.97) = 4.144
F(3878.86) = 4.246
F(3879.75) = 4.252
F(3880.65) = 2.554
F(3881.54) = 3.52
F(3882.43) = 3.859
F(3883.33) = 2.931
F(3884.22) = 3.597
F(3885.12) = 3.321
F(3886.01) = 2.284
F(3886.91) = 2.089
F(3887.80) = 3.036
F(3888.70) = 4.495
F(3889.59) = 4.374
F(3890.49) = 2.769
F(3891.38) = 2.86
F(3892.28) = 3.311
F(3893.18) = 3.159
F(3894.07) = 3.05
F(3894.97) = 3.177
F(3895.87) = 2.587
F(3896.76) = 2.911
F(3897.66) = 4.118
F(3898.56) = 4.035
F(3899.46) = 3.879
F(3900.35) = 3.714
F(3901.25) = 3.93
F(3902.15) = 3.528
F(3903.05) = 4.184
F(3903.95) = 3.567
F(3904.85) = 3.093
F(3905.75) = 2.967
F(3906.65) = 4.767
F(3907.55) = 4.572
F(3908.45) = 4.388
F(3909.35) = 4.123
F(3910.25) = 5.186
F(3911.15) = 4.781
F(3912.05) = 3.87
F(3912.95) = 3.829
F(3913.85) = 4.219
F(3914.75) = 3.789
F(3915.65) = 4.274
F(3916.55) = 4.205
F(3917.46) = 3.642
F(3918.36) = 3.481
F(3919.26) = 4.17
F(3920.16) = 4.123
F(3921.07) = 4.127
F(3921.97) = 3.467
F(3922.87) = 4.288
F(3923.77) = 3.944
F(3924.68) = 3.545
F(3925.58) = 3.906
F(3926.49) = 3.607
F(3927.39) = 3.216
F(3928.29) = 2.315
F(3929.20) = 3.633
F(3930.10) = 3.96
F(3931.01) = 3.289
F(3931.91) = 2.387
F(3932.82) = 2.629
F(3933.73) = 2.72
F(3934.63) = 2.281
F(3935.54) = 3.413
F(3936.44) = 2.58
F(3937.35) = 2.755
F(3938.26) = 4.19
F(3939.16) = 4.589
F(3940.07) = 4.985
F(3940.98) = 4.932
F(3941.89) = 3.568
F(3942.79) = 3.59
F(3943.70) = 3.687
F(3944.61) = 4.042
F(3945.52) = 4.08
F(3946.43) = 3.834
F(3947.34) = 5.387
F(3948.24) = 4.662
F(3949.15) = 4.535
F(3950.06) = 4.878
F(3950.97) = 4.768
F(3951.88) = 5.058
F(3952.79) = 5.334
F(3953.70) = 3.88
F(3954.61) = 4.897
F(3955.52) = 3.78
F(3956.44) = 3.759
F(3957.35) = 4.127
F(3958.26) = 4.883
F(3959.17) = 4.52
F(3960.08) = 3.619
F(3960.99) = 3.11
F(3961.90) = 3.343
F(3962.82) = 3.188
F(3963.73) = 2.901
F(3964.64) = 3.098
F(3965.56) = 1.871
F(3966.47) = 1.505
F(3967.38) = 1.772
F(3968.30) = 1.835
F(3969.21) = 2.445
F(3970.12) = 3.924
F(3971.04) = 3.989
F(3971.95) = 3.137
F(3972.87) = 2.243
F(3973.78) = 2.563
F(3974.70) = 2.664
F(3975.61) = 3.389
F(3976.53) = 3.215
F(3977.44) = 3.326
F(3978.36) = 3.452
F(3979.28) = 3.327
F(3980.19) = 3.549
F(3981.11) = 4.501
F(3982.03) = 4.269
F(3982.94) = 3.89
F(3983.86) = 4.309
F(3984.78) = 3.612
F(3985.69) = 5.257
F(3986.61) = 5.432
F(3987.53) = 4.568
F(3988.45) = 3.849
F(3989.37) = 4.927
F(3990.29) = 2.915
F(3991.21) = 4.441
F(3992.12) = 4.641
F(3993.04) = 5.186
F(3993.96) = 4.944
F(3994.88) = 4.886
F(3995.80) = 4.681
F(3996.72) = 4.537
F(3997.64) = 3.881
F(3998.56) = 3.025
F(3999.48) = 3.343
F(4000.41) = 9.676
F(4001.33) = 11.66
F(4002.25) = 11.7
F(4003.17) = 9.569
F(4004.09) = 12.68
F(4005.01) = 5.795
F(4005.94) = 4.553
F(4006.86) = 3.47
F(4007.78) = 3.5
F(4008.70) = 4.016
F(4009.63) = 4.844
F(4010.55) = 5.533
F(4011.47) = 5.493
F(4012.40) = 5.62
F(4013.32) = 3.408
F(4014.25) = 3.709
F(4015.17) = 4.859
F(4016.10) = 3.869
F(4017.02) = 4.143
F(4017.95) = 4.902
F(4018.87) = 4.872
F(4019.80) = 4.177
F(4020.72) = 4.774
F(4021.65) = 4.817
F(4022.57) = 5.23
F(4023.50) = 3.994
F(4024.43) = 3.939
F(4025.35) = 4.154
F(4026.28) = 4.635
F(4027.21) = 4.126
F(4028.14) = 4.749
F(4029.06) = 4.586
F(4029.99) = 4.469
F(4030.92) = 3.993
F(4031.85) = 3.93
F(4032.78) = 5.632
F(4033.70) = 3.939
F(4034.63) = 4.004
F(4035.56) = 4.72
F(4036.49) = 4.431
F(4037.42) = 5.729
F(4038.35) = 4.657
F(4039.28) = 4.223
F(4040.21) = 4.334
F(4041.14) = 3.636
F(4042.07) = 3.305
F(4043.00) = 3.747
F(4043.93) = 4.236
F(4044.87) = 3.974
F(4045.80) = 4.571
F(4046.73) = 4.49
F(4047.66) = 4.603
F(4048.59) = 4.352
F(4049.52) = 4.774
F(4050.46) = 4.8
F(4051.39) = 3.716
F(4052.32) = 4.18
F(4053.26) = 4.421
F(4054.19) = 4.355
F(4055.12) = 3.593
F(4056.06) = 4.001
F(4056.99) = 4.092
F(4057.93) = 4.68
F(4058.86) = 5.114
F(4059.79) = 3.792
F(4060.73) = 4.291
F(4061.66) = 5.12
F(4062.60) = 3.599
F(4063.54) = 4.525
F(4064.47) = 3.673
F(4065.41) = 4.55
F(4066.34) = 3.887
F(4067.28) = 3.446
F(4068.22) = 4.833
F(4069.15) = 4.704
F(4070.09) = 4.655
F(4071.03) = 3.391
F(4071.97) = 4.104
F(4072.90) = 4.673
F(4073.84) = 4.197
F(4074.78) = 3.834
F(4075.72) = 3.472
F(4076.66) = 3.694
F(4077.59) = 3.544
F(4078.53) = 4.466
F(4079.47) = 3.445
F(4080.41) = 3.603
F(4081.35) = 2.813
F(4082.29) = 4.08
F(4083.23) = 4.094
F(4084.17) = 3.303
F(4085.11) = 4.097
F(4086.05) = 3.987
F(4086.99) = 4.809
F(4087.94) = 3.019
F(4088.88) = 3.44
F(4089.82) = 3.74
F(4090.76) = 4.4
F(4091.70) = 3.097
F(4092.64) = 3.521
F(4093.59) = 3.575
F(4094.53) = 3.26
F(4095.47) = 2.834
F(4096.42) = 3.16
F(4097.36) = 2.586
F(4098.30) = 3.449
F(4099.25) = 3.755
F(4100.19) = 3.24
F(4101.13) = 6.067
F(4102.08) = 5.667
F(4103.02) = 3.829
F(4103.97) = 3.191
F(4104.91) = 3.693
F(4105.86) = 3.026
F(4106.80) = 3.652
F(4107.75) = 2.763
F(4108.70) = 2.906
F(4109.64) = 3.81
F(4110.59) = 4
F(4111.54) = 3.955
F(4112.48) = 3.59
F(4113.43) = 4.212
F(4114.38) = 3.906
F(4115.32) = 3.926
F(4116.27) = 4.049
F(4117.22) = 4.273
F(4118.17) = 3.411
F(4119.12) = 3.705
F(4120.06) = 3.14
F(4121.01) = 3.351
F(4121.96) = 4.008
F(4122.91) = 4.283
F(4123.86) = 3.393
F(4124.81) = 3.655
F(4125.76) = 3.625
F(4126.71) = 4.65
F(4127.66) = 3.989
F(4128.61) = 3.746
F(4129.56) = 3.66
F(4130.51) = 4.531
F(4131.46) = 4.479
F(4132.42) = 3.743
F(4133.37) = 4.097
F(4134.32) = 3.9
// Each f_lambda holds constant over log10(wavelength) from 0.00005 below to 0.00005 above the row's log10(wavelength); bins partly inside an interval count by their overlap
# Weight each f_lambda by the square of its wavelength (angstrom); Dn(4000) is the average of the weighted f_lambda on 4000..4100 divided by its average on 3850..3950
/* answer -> 1.3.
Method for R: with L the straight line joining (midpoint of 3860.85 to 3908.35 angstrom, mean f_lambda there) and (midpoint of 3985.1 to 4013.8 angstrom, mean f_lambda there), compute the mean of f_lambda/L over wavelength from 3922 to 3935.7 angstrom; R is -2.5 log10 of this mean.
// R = 0.32 mag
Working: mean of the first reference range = 3.69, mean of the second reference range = 5.54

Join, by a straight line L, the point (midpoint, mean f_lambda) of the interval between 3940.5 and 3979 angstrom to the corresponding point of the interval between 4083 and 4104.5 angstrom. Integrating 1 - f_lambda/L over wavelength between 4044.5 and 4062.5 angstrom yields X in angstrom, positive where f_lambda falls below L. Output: -3.1 angstrom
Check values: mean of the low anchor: 3.64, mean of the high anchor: 3.74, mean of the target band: 4.35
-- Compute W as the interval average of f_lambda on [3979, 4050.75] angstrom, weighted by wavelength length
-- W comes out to 4.82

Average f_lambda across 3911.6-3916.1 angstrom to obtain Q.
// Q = 4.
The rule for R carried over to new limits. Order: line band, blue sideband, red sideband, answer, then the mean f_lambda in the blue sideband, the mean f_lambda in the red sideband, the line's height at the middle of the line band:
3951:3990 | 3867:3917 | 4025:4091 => 0.086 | 3.73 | 4.17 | 3.94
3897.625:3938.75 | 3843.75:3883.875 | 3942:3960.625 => 0.128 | 3.9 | 4.35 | 4.18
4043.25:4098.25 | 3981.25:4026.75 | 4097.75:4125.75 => 0.082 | 5.1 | 3.78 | 4.28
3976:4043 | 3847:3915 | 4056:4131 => -0.240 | 3.81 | 3.87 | 3.84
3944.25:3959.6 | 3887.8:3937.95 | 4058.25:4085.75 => -0.206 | 3.62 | 4.04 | 3.72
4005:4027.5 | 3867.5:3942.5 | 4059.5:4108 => -0.184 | 3.66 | 3.84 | 3.78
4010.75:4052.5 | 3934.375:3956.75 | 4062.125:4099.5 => -0.131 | 4.16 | 3.78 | 3.92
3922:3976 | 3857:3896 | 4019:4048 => 0.116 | 3.64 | 4.39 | 3.99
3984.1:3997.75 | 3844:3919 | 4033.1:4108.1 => -0.158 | 3.79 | 4.01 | 3.92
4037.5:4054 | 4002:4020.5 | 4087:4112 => 0.112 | 5.45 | 3.62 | 4.74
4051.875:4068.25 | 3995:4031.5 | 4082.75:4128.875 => 0.067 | 5.25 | 3.73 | 4.48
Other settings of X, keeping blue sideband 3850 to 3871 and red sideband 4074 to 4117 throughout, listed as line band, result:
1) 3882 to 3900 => 3.26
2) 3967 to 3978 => 2.85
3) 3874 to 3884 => 0.94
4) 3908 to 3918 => -0.54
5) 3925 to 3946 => 2.44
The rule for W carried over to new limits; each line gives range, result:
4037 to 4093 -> 4.09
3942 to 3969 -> 3.78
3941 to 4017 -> 4.39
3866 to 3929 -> 3.73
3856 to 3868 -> 4.01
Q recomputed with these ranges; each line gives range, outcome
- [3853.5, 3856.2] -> 4.28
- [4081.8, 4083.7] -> 4.07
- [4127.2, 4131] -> 3.99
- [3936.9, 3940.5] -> 4.13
